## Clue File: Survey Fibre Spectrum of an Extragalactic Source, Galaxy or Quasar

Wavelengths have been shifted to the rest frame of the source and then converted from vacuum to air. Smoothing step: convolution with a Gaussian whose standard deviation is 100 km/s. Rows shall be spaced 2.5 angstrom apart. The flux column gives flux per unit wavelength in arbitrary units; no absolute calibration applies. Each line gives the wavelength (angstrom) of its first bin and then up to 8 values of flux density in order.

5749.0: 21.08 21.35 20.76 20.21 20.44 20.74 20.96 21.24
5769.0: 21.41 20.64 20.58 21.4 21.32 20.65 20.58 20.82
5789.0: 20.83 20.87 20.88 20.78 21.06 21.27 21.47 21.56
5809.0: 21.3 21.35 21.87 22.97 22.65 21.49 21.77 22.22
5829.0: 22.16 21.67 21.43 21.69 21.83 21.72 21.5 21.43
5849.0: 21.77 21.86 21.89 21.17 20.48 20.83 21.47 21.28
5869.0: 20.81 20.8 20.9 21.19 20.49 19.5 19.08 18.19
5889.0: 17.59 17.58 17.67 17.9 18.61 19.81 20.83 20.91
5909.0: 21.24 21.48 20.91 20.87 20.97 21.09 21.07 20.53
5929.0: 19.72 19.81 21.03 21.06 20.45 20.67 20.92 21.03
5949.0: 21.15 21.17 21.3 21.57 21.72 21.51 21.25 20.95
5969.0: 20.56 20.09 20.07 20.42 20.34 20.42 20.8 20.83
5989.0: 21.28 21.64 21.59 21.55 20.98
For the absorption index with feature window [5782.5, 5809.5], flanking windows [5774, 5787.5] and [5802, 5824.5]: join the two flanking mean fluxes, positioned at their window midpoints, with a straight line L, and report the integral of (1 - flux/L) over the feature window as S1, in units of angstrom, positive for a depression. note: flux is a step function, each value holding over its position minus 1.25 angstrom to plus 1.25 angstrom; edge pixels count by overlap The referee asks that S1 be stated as 0.39 angstrom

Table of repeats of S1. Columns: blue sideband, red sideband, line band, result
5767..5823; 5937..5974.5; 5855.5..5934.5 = 3.4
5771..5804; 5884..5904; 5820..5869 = -4.9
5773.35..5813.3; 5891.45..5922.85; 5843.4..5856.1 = -0.7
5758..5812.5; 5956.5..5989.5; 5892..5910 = 1.2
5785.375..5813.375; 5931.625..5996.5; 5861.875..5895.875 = 2.1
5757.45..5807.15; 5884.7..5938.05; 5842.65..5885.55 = -1.3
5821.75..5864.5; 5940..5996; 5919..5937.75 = 0.5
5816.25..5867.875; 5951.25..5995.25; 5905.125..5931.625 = 0.5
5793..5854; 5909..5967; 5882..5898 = 2.4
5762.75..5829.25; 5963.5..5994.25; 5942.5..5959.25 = -0.3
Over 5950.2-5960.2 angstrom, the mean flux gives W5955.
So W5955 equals 21.4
